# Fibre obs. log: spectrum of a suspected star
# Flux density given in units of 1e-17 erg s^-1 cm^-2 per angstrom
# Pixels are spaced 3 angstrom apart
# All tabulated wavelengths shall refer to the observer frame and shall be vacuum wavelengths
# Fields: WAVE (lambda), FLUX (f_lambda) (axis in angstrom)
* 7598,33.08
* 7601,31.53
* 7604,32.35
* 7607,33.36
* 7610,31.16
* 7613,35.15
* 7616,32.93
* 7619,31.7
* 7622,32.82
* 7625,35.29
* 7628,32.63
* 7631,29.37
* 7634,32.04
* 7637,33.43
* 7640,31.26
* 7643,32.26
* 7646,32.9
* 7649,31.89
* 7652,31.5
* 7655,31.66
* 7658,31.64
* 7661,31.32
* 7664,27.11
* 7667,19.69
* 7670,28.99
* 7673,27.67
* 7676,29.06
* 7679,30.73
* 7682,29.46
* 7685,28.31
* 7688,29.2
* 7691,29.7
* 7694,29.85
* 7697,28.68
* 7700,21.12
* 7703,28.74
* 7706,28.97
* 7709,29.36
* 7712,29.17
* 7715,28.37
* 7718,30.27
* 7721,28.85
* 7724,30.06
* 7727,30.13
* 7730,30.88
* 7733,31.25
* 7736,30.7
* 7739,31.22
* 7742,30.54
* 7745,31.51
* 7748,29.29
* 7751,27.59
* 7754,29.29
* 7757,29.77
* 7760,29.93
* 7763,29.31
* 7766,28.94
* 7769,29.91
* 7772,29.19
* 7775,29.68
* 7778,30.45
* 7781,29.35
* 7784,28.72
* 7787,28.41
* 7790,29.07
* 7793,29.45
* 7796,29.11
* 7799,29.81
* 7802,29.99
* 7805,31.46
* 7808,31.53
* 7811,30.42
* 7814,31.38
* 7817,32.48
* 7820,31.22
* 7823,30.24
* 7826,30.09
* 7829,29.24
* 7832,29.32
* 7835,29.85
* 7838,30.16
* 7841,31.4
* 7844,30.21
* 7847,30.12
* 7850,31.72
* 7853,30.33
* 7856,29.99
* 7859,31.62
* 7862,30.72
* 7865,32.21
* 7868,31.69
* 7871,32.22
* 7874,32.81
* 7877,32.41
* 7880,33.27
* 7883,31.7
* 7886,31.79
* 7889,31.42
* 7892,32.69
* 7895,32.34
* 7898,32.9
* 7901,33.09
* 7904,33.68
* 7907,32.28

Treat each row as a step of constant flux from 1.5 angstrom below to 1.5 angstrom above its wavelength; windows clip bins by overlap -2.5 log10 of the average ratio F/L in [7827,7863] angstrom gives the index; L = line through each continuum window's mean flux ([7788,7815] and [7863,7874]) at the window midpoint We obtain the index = 0.037 mag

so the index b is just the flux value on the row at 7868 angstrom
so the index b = 31.69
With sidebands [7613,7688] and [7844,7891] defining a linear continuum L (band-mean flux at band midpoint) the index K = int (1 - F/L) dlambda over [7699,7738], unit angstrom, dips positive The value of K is 2.25 angstrom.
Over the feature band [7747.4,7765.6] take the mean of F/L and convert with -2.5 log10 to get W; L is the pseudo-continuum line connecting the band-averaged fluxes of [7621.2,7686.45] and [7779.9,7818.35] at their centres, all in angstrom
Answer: 0.038 mag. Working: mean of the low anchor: 30.5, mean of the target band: 29.2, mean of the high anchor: 30.1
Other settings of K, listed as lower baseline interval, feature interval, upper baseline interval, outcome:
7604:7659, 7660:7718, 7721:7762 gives 5.5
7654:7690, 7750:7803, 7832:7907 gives 1.6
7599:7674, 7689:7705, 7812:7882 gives 1.8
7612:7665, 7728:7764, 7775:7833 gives 0.8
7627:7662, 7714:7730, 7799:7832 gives 0.8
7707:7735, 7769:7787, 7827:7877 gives 0.5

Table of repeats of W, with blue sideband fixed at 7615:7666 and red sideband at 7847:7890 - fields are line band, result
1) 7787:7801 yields 0.086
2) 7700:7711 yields 0.137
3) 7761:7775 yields 0.082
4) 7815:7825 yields 0.014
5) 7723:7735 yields 0.038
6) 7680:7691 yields 0.091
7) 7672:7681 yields 0.088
